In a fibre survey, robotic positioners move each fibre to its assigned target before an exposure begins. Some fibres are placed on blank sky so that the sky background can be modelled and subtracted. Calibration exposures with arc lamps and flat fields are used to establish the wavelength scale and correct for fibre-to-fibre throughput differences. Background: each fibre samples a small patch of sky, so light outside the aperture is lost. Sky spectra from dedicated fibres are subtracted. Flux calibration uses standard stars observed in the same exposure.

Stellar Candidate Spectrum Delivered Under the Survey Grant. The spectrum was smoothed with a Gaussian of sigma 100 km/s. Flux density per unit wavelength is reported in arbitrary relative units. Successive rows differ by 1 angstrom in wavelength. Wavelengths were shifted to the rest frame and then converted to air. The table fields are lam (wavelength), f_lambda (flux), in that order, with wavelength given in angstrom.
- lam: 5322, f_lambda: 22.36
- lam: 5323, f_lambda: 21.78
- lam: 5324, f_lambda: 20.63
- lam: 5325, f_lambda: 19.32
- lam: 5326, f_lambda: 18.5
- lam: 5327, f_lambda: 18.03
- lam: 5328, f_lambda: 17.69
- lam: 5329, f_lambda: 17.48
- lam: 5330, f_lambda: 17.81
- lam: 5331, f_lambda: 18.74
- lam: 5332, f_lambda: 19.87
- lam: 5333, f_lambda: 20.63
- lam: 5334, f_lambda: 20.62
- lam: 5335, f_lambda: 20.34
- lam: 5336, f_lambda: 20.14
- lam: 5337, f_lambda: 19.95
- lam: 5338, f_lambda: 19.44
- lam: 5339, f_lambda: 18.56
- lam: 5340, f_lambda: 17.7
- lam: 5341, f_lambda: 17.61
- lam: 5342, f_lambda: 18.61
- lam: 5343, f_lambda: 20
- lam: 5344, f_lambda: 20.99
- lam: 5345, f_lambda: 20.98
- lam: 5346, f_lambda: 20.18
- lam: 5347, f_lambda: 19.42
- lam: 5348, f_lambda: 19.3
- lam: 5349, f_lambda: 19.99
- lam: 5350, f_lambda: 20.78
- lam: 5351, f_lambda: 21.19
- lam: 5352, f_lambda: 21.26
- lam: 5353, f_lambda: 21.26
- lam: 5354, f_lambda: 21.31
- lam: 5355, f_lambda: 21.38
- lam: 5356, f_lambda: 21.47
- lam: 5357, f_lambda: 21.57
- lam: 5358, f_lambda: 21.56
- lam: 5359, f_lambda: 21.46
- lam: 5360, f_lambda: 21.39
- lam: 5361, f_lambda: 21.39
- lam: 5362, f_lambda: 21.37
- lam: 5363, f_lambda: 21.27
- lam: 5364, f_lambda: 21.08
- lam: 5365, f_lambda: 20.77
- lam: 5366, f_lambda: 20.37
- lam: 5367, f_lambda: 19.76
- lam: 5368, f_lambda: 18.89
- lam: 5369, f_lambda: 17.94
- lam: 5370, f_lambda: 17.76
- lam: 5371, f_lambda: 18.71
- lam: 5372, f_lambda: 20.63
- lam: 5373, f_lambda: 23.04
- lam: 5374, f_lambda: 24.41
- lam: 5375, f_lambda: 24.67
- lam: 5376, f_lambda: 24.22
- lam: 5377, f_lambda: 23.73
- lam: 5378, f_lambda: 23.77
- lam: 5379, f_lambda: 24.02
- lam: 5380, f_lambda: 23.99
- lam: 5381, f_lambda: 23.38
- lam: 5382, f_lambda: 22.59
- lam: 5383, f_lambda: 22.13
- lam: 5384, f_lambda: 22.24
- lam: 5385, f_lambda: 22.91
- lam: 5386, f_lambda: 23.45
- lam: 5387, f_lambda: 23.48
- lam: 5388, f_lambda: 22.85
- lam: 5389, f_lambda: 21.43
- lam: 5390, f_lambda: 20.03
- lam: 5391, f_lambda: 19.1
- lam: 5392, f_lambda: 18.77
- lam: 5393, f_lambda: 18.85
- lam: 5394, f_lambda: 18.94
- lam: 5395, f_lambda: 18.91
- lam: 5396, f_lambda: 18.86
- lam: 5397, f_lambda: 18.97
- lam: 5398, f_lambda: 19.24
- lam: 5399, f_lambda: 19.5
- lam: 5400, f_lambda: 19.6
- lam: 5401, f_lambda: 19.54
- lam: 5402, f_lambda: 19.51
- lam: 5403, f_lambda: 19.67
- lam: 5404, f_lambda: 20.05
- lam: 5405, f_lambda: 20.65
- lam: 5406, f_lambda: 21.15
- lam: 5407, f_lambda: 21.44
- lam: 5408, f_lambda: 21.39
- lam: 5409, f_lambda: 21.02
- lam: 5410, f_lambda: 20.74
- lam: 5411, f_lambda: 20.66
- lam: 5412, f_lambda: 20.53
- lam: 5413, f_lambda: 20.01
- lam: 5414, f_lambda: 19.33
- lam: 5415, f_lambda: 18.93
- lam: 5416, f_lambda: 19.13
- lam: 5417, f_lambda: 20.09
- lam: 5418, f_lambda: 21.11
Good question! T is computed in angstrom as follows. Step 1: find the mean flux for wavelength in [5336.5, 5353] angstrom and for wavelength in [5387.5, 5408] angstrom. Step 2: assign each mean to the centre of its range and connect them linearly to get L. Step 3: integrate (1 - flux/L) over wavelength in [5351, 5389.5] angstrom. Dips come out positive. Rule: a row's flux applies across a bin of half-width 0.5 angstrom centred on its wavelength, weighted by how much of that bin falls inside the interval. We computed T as -3.8 angstrom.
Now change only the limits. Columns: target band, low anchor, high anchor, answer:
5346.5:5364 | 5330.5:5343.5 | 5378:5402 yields -0.9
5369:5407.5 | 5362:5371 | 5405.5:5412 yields -1.5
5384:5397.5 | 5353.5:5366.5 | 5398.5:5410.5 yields 0.0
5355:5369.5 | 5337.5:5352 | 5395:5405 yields -0.8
